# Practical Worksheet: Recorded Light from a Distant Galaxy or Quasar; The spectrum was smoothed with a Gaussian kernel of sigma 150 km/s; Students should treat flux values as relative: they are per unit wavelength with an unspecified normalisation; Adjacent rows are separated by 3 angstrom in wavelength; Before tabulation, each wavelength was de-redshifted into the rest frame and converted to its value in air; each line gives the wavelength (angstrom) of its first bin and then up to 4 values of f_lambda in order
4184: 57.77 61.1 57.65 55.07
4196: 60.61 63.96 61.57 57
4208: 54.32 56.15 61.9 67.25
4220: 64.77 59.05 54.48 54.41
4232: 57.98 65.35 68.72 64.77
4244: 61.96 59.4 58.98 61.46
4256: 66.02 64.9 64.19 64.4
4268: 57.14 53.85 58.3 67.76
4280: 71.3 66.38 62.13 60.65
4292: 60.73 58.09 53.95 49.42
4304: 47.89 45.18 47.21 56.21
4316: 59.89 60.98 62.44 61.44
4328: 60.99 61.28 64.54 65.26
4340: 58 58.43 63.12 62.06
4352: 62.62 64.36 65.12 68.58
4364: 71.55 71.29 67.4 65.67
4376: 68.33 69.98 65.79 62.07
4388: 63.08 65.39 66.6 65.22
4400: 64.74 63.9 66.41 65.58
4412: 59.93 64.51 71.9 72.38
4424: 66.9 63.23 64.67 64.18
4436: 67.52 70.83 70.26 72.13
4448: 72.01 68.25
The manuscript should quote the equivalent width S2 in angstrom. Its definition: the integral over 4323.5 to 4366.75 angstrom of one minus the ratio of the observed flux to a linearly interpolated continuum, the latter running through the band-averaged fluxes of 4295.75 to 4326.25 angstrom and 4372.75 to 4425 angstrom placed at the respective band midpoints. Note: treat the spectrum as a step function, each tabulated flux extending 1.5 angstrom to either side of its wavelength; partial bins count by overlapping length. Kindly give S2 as -3.4 angstrom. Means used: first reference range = 54.5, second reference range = 66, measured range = 63.6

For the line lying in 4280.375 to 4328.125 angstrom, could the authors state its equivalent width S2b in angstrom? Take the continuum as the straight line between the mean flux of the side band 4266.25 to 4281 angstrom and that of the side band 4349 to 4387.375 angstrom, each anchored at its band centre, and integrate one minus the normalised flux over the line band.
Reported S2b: 4.34 angstrom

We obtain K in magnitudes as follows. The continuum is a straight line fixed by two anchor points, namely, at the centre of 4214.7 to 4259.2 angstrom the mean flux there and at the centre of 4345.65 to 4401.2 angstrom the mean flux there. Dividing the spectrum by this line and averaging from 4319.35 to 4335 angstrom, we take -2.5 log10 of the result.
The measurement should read 0.045 mag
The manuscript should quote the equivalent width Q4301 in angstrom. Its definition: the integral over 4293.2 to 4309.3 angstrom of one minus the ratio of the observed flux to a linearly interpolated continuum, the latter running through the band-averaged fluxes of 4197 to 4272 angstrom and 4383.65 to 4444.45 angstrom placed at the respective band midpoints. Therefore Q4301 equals 3.1 angstrom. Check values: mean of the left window 61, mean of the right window 66.1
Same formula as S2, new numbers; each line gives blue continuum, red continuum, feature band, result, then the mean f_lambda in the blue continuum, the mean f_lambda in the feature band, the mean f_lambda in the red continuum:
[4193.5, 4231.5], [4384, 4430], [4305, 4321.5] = 2.2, 59.5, 54.2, 65.5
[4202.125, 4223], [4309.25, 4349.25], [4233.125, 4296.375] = -2.5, 60.2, 62.7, 60.3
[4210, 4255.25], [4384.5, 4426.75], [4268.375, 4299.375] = 0.7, 61.2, 61.2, 65.6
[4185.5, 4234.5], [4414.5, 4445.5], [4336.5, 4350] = 0.7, 59.3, 61.1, 68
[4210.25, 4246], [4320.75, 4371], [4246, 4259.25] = 0.0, 61.5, 62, 64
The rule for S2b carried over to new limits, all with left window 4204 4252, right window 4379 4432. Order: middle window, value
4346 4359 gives 0.12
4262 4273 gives 0.42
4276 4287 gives -0.90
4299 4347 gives 4.30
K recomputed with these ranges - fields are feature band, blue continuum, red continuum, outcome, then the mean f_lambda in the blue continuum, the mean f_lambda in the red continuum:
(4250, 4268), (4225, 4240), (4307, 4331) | -0.06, 60.5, 57.8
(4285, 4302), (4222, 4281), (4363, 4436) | 0.10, 61.7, 66.3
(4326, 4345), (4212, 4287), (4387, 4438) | 0.05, 62.2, 65.7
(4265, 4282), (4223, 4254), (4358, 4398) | 0.00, 60.7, 66.9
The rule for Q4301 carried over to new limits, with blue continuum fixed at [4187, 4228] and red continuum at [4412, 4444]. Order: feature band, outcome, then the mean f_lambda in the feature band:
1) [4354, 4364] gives -0.3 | 66.9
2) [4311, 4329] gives 1.0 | 59.9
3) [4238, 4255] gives -0.3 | 62.1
